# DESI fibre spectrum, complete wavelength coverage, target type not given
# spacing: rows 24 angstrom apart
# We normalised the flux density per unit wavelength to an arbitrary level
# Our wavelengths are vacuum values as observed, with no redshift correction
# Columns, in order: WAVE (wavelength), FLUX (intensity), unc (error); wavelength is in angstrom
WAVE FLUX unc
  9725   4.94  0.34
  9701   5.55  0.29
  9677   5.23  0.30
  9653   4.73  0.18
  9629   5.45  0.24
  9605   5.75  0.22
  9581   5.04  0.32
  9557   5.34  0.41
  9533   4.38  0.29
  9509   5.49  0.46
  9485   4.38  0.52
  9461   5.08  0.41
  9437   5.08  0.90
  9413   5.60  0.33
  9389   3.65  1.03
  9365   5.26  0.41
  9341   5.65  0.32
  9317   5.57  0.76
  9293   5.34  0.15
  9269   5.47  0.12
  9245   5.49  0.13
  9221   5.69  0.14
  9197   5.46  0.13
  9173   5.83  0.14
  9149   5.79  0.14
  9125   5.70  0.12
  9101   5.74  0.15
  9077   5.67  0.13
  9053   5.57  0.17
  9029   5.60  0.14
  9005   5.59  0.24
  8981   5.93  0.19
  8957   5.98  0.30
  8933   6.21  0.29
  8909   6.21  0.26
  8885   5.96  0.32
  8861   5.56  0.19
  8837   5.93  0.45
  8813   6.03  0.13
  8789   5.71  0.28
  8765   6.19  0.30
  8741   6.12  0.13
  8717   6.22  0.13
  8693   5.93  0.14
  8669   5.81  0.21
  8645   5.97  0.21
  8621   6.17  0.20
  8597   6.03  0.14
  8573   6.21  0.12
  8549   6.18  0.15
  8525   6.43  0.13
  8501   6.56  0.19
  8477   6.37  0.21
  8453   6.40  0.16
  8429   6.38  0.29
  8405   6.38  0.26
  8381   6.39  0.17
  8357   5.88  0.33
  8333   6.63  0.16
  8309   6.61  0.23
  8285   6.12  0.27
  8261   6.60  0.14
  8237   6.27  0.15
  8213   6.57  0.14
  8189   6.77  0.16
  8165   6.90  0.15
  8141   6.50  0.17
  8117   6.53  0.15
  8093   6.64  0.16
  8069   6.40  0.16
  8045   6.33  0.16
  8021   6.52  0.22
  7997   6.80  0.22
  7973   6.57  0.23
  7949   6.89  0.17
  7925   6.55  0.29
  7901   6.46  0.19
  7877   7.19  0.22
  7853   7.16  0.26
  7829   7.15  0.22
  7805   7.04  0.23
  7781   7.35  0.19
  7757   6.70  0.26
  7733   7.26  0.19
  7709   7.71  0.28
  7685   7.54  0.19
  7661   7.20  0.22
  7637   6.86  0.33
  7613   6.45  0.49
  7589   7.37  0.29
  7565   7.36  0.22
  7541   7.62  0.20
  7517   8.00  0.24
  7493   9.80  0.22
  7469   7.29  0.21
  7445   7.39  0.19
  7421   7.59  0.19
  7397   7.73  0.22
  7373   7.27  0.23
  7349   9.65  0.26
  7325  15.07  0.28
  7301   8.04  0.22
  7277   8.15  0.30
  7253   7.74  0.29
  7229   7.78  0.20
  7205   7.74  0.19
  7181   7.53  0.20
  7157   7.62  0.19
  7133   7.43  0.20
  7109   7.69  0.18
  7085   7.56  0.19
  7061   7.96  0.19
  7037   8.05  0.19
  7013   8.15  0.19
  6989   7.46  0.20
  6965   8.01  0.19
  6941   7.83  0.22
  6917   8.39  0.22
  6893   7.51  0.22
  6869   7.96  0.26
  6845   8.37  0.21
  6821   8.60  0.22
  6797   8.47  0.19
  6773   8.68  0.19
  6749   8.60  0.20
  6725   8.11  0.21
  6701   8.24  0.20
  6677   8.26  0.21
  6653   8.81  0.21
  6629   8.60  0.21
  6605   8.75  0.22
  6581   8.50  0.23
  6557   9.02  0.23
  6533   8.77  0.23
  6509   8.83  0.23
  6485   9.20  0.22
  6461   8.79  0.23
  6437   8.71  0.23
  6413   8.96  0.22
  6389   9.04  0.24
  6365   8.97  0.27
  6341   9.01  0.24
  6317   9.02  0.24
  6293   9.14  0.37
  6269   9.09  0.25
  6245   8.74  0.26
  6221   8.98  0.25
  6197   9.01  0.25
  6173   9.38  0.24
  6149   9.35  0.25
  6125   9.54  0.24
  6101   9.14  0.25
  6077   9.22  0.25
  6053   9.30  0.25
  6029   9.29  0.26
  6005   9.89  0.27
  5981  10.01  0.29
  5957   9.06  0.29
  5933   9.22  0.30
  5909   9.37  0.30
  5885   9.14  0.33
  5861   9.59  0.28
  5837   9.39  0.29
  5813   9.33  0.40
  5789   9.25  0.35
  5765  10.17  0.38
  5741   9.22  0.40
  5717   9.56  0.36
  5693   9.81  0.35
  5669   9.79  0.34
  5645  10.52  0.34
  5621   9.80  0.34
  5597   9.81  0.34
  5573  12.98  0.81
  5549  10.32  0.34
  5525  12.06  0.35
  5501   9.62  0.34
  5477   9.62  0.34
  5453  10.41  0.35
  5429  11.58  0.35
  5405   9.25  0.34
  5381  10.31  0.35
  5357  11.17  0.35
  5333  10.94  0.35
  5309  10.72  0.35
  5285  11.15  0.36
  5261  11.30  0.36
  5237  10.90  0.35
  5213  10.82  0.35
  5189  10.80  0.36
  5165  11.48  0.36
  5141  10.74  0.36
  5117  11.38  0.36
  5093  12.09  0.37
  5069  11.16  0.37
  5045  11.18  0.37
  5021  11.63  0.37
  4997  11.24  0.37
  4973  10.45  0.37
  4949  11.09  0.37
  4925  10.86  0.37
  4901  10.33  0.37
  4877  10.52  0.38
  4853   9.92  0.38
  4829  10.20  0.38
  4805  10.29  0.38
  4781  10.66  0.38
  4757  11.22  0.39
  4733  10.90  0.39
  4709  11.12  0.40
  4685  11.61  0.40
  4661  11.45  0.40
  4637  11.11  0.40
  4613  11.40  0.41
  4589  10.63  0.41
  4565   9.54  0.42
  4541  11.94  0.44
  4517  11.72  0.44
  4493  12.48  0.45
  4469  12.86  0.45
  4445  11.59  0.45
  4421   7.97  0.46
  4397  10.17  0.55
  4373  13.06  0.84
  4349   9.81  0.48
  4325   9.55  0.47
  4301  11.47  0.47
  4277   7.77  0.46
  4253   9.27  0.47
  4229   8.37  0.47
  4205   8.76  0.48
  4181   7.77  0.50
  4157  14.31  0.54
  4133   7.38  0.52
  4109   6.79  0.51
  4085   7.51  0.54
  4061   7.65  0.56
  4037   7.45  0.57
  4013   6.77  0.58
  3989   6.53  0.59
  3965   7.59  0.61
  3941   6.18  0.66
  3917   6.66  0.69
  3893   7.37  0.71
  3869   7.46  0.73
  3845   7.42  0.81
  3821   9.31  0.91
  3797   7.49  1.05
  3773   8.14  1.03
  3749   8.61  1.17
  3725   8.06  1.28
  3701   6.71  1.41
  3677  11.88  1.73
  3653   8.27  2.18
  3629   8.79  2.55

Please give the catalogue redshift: 0.11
